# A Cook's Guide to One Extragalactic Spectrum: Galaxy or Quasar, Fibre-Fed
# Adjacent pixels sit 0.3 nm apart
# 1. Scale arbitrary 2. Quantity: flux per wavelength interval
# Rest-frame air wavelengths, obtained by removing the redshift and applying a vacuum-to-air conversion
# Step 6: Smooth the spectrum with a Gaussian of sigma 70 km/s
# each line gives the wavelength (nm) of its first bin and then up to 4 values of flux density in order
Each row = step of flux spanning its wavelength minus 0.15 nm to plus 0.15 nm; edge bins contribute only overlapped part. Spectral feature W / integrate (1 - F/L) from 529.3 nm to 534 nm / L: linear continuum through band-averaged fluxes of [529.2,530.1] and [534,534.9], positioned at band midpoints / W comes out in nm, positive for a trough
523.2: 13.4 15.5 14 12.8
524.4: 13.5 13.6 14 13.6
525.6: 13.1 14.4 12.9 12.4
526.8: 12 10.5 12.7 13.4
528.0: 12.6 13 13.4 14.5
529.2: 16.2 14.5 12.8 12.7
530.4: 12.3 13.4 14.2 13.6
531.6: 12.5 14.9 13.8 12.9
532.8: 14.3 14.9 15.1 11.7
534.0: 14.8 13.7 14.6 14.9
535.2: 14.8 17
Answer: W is 0.157 nm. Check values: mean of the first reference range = 13.9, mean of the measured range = 13.6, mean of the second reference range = 14.4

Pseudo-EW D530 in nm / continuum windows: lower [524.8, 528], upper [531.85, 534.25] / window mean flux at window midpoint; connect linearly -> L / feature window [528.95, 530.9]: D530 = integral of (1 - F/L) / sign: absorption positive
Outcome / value -0.03 nm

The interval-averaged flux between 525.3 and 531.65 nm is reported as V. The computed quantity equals 13.2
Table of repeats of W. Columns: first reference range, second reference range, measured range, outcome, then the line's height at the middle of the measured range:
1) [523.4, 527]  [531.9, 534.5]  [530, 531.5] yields 0.06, 13.8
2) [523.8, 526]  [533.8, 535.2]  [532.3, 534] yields 0.05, 14.3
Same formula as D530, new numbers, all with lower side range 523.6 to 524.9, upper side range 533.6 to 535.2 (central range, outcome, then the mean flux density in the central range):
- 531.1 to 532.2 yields 0.02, 13.7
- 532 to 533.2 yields 0.00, 14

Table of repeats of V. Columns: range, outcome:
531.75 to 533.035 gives 14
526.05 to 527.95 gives 12.3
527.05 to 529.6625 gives 13.5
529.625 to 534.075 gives 13.6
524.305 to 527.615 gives 13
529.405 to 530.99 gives 13.2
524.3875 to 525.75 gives 13.6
